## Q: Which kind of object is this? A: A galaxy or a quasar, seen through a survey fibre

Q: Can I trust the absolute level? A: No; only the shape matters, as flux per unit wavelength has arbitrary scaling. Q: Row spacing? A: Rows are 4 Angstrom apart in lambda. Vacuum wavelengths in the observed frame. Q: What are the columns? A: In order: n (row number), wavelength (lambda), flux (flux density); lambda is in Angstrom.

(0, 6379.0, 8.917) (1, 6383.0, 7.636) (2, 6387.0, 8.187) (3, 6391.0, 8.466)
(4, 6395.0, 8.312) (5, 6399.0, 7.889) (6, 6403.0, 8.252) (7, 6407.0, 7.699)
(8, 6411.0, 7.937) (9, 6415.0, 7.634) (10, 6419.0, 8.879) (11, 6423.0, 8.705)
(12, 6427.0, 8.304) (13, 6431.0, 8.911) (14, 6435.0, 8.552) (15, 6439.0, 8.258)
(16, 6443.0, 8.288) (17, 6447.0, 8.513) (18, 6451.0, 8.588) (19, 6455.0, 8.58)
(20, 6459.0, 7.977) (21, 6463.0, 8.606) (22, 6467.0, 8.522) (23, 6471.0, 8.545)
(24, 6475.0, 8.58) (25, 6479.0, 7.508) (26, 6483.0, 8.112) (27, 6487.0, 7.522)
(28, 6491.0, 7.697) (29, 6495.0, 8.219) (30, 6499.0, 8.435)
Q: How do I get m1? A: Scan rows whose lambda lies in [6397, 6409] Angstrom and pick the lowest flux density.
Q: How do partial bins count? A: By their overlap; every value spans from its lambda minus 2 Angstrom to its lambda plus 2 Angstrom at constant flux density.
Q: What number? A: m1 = 7.699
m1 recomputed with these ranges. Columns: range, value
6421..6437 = 8.304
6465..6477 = 8.522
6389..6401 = 7.889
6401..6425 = 7.634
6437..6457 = 8.258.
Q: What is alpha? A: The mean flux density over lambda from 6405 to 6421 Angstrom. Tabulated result 8.04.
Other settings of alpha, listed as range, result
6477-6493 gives 7.71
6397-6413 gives 7.94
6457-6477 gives 8.45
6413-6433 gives 8.49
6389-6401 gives 8.22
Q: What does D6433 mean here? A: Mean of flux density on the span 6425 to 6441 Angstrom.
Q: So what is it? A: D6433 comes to 8.51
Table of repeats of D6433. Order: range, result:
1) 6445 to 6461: 8.41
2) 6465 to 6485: 8.25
